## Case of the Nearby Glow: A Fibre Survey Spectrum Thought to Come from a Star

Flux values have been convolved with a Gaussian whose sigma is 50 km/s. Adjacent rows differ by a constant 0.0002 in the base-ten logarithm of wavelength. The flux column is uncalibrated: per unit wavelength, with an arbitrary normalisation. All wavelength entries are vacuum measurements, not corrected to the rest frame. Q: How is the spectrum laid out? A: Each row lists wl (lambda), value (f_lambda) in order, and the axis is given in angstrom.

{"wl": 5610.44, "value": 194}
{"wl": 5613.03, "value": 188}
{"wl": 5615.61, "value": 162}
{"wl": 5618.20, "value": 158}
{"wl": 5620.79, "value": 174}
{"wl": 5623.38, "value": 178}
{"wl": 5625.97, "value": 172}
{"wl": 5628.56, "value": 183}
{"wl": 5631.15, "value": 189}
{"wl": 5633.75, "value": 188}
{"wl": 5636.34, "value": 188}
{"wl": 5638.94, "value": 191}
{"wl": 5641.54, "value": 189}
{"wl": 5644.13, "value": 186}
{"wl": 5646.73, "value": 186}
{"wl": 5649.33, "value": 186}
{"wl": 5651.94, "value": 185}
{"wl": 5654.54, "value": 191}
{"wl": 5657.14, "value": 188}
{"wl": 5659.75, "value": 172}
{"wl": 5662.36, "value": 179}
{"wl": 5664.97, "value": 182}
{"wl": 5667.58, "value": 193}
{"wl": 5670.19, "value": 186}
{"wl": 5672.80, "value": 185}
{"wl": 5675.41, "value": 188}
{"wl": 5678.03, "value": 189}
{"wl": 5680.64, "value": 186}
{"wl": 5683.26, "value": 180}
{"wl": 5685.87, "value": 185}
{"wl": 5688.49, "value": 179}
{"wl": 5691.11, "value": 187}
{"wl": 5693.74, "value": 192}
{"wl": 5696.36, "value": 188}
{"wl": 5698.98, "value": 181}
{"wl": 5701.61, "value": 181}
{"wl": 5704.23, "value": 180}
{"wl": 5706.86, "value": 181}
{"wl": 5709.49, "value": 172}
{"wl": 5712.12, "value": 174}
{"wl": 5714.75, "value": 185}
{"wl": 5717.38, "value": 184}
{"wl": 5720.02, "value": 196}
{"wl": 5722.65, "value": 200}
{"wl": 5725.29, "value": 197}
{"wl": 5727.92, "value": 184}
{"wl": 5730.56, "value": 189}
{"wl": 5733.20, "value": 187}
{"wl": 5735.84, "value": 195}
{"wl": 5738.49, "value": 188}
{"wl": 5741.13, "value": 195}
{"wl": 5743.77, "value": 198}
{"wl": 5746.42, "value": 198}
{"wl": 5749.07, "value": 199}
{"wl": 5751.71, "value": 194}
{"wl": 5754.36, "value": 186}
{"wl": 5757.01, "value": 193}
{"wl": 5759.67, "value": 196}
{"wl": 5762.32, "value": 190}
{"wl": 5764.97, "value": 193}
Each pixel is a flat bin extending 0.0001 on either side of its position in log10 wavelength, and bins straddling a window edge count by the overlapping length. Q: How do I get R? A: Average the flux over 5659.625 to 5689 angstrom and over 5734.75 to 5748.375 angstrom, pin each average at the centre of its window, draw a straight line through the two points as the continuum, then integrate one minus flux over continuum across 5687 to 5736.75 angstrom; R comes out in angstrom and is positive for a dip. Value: 1.1 angstrom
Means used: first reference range 184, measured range 186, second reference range 195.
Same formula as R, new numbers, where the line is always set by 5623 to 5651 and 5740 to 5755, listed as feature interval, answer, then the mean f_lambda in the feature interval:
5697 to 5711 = 0.88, 179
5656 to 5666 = 0.40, 180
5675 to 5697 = 0.46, 186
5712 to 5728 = 0.24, 190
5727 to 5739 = 0.33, 189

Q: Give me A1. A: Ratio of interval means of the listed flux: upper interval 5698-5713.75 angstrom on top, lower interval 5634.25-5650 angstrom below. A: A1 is 0.95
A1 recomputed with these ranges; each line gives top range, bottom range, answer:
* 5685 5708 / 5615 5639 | 1.03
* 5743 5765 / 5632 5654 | 1.04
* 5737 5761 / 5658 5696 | 1.05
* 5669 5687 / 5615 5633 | 1.06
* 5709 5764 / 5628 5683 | 1.03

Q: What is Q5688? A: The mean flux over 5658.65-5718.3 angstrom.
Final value 183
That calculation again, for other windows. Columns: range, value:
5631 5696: 186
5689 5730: 185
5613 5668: 182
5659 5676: 184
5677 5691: 184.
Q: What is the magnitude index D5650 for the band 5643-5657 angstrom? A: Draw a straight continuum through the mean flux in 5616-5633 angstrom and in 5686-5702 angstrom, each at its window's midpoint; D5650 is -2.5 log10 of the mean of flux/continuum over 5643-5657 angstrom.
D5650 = -0.05 mag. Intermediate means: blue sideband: 175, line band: 187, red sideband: 185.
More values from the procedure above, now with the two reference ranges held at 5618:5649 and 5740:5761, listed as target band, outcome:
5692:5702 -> 0.02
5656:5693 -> 0.02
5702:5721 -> 0.06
